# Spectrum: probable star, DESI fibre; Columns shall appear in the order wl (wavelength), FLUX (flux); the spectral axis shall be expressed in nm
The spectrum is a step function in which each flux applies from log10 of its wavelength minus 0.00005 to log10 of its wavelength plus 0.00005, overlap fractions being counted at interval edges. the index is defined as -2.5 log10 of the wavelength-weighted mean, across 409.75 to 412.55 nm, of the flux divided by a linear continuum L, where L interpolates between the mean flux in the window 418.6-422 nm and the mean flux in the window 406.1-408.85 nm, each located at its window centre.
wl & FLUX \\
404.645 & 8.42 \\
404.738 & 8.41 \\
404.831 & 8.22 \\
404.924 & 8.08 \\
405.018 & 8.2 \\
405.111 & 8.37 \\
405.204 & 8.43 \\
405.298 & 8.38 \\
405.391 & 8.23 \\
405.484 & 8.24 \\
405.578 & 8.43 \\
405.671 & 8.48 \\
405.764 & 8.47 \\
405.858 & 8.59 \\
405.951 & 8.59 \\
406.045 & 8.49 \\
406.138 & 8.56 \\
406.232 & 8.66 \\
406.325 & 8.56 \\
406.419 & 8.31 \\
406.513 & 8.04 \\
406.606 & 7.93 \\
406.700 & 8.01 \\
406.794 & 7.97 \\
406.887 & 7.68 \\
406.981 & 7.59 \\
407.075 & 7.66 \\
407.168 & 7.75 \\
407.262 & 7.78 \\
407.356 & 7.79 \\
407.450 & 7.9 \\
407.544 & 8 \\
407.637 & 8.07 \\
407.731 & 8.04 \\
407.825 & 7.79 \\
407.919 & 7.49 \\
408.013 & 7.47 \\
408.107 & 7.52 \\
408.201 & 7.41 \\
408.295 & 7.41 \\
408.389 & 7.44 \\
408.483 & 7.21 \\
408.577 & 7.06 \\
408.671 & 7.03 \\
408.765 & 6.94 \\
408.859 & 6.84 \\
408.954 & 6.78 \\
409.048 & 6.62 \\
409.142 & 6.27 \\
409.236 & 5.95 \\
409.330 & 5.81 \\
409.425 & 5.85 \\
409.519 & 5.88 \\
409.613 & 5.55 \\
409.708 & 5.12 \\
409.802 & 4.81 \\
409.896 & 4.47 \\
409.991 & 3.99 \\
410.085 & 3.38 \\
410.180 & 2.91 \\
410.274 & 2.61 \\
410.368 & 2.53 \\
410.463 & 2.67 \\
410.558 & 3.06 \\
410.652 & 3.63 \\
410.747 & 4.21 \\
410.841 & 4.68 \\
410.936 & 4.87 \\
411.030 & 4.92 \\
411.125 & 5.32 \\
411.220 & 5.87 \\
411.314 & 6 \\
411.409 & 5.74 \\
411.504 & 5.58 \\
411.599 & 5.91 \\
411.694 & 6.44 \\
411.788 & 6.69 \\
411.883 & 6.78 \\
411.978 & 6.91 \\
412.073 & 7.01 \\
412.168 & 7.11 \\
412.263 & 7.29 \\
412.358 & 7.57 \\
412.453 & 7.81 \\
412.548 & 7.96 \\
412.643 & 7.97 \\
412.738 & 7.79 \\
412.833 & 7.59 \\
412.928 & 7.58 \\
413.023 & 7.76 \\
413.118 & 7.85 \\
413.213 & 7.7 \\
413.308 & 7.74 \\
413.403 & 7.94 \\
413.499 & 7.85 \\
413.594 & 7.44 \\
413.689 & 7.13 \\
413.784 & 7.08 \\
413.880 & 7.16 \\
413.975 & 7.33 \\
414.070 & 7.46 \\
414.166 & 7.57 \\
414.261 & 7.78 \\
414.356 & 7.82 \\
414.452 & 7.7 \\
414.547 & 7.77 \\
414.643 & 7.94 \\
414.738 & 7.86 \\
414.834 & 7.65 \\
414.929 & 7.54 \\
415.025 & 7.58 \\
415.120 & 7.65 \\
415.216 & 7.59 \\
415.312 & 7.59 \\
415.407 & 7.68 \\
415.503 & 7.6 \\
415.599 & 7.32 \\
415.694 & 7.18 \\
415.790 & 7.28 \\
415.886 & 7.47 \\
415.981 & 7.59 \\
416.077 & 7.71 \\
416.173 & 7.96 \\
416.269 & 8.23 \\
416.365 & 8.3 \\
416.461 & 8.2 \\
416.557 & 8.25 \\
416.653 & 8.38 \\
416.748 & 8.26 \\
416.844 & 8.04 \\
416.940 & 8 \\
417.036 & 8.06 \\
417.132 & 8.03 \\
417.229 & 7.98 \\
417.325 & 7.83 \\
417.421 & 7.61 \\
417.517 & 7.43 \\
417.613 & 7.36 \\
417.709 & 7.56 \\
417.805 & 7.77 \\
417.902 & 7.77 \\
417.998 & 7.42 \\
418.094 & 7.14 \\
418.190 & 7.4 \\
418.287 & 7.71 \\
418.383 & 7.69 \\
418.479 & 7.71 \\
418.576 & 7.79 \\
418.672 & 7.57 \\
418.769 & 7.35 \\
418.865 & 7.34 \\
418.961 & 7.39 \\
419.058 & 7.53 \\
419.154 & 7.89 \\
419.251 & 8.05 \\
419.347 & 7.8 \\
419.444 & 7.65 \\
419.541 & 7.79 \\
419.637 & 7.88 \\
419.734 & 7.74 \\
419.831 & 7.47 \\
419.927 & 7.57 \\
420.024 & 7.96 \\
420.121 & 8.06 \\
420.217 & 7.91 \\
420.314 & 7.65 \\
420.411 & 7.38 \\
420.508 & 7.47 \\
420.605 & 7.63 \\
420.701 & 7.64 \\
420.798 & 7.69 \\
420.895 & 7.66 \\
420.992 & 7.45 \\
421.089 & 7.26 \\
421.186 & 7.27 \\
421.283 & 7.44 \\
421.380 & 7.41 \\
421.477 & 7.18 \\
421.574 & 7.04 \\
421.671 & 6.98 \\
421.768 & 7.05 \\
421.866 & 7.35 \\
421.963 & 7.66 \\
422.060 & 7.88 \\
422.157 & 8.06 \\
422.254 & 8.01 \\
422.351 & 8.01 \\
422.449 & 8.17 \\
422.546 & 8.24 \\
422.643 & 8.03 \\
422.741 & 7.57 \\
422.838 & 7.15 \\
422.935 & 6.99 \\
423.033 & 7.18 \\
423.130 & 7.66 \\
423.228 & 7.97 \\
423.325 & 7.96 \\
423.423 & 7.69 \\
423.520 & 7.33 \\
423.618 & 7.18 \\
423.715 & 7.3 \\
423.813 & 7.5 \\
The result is 0.41 mag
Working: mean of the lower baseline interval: 7.75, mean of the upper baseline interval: 7.55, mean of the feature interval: 5.25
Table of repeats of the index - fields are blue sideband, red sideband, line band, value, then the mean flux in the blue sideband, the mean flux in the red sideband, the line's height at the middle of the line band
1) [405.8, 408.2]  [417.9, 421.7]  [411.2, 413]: 0.13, 8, 7.57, 7.83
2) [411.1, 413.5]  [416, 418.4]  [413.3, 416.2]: -0.02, 7.07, 7.84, 7.45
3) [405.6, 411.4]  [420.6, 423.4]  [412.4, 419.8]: -0.09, 6.53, 7.57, 7.12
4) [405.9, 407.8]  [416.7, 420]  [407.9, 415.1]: 0.22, 8.07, 7.7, 7.92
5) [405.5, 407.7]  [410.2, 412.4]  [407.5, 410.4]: 0.11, 8.14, 5.33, 6.74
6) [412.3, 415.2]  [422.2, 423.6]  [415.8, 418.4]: -0.02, 7.65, 7.7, 7.67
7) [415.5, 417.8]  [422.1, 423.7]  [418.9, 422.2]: 0.02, 7.82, 7.69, 7.74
